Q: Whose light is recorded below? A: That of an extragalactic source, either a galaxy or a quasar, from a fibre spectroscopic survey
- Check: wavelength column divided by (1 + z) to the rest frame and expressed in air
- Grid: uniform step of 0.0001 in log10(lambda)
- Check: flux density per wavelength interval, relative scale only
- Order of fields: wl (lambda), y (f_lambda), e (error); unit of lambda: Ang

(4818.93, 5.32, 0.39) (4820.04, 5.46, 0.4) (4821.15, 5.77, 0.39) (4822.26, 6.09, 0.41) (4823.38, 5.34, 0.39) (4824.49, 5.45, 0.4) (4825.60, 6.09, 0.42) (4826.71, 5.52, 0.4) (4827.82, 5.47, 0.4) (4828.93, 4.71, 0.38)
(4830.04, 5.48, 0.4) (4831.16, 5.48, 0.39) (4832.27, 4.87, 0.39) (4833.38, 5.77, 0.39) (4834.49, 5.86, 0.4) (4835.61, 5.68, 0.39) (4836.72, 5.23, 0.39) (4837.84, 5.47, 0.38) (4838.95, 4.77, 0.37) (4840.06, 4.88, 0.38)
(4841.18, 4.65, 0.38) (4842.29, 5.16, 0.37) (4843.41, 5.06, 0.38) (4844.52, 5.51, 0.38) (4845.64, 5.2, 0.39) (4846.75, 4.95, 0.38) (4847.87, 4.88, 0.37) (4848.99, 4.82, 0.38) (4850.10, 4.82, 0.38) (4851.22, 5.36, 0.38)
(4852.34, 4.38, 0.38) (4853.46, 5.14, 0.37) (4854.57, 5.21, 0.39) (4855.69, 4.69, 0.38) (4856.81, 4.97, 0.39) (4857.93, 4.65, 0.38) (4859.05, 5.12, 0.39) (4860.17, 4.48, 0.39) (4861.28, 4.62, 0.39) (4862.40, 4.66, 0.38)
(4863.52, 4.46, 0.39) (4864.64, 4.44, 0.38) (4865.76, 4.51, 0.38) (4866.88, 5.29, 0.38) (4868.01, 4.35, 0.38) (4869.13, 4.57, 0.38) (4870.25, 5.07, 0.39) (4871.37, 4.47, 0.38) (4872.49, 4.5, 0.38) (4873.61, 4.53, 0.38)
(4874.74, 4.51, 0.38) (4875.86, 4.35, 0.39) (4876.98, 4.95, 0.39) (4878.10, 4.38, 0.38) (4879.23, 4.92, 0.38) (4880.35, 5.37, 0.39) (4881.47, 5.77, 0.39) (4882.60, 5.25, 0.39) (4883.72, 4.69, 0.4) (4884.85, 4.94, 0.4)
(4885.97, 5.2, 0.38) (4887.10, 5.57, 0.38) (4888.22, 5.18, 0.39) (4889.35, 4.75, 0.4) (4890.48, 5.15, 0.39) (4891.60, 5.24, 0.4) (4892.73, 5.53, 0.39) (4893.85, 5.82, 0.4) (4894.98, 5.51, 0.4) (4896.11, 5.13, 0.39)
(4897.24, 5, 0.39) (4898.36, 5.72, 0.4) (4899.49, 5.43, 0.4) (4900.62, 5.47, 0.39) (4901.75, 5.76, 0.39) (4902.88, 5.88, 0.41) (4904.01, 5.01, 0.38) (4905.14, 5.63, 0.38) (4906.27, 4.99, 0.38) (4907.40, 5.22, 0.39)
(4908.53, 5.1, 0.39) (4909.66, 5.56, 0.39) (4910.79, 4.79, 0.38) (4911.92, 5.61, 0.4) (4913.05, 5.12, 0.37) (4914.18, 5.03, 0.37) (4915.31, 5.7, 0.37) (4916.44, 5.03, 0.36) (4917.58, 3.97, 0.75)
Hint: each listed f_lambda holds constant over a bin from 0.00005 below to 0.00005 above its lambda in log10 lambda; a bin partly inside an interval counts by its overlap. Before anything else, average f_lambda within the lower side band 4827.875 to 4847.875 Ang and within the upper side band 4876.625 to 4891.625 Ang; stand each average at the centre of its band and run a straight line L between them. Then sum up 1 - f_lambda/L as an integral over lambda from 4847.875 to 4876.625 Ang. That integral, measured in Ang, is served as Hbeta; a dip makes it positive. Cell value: 2.4 Ang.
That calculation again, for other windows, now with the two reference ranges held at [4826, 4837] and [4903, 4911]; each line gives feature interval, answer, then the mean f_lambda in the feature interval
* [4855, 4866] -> 1.4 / 4.67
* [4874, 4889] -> 0.9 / 5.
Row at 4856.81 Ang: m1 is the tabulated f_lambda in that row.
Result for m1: 4.97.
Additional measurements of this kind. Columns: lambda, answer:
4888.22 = 5.18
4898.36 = 5.72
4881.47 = 5.77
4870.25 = 5.07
